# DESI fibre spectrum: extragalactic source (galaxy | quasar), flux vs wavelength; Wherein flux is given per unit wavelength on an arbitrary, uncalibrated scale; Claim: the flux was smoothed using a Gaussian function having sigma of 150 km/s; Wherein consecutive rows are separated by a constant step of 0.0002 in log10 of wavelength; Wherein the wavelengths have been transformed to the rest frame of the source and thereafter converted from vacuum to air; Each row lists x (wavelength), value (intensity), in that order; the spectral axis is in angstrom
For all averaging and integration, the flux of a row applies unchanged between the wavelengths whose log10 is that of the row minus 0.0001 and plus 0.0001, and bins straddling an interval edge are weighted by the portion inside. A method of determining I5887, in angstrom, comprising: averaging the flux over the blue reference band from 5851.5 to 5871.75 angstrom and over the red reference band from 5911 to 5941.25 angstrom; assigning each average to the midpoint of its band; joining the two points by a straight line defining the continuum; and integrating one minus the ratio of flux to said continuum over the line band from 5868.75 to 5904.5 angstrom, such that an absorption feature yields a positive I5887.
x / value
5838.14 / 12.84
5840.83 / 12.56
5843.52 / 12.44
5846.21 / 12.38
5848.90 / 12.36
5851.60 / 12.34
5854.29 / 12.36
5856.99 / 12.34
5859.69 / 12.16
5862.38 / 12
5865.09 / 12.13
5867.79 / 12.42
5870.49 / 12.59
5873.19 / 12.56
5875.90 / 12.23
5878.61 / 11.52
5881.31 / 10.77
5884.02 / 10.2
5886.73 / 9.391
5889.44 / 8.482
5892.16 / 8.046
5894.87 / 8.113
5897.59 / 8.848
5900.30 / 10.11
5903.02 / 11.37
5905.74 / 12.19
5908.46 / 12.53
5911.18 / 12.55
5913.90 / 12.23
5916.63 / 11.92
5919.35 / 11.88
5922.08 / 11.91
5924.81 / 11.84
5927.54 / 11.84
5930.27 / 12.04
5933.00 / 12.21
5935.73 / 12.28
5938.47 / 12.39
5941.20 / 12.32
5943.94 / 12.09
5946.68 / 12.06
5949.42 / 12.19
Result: 5.5 angstrom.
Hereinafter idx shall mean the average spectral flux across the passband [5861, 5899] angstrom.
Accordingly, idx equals 10.7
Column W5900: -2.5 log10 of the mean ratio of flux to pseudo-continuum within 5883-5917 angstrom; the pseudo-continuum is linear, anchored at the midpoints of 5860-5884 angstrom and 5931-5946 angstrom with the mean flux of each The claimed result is 0.16 mag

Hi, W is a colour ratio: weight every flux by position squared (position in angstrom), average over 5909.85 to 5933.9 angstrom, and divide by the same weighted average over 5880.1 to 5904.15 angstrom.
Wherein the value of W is 1.3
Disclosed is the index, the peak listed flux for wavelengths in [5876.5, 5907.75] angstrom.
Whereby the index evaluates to 12.19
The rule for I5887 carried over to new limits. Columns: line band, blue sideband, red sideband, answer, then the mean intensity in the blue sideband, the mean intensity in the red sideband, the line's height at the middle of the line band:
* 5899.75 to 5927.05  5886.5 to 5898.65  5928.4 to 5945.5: -4.6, 8.49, 12.2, 10.2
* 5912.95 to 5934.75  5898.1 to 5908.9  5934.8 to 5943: -0.2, 11.3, 12.3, 11.9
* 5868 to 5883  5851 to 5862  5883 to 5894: -2.4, 12.3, 8.95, 10.3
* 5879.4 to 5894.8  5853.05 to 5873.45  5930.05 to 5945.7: 3.7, 12.3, 12.2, 12.3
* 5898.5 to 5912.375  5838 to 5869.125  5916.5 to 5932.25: 0.4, 12.3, 11.9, 12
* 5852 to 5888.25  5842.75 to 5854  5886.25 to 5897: -4.7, 12.4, 8.46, 10.4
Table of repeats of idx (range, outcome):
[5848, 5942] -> 11.5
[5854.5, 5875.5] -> 12.3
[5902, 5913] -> 12.2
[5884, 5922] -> 10.6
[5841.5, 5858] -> 12.4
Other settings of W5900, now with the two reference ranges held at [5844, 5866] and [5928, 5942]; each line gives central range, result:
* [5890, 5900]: 0.39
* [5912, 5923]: 0.02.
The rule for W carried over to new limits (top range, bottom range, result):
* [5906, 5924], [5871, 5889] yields 1.11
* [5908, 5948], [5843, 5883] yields 1.02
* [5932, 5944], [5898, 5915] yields 1.06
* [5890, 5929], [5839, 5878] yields 0.91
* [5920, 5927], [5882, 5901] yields 1.32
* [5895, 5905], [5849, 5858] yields 0.82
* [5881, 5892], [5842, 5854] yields 0.77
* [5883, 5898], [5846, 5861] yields 0.72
